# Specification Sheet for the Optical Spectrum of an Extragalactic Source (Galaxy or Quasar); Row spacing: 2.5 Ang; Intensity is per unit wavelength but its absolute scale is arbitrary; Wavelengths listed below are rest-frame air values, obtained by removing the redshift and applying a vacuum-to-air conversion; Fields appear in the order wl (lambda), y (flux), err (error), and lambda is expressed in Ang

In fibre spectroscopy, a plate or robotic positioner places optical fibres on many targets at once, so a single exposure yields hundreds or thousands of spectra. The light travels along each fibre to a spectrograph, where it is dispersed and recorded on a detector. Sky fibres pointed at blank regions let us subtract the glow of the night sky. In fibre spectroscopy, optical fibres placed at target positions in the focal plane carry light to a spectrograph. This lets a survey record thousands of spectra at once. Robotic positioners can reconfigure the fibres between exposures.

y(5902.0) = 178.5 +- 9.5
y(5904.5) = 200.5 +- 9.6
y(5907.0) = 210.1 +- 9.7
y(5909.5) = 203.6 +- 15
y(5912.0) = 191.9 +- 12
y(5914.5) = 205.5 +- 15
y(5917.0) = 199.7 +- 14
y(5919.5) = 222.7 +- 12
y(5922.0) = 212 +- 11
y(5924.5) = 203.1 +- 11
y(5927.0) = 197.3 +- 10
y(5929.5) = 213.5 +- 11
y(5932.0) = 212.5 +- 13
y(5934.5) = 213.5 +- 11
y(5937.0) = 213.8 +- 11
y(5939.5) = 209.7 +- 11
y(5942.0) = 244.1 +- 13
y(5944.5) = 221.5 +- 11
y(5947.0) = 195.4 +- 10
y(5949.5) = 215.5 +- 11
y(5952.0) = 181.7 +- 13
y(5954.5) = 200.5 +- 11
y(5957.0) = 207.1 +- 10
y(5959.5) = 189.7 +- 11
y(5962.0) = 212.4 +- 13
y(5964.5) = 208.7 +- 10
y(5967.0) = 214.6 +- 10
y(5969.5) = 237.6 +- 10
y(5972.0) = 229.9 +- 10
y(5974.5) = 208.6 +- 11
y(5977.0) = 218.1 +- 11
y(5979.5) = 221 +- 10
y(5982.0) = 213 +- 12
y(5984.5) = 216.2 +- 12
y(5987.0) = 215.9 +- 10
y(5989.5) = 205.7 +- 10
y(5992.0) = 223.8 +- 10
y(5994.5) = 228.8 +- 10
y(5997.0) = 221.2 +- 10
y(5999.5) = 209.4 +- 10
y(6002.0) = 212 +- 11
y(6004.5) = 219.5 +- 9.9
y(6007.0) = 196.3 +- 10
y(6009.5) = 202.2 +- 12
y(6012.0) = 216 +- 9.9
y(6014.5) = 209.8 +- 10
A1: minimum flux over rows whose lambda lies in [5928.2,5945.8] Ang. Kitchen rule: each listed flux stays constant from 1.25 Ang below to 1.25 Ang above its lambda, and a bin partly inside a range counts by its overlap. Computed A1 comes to 209.7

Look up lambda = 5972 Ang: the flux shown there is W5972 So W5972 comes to 229.9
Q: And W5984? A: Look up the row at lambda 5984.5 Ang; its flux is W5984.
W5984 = 216.2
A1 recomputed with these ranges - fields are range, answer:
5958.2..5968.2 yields 189.7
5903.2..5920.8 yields 191.9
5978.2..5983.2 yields 213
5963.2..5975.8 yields 208.6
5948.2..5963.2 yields 181.7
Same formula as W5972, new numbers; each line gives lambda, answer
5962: 212.4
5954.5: 200.5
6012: 216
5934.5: 213.5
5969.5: 237.6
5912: 191.9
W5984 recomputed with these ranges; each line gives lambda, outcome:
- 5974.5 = 208.6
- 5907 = 210.1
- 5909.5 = 203.6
